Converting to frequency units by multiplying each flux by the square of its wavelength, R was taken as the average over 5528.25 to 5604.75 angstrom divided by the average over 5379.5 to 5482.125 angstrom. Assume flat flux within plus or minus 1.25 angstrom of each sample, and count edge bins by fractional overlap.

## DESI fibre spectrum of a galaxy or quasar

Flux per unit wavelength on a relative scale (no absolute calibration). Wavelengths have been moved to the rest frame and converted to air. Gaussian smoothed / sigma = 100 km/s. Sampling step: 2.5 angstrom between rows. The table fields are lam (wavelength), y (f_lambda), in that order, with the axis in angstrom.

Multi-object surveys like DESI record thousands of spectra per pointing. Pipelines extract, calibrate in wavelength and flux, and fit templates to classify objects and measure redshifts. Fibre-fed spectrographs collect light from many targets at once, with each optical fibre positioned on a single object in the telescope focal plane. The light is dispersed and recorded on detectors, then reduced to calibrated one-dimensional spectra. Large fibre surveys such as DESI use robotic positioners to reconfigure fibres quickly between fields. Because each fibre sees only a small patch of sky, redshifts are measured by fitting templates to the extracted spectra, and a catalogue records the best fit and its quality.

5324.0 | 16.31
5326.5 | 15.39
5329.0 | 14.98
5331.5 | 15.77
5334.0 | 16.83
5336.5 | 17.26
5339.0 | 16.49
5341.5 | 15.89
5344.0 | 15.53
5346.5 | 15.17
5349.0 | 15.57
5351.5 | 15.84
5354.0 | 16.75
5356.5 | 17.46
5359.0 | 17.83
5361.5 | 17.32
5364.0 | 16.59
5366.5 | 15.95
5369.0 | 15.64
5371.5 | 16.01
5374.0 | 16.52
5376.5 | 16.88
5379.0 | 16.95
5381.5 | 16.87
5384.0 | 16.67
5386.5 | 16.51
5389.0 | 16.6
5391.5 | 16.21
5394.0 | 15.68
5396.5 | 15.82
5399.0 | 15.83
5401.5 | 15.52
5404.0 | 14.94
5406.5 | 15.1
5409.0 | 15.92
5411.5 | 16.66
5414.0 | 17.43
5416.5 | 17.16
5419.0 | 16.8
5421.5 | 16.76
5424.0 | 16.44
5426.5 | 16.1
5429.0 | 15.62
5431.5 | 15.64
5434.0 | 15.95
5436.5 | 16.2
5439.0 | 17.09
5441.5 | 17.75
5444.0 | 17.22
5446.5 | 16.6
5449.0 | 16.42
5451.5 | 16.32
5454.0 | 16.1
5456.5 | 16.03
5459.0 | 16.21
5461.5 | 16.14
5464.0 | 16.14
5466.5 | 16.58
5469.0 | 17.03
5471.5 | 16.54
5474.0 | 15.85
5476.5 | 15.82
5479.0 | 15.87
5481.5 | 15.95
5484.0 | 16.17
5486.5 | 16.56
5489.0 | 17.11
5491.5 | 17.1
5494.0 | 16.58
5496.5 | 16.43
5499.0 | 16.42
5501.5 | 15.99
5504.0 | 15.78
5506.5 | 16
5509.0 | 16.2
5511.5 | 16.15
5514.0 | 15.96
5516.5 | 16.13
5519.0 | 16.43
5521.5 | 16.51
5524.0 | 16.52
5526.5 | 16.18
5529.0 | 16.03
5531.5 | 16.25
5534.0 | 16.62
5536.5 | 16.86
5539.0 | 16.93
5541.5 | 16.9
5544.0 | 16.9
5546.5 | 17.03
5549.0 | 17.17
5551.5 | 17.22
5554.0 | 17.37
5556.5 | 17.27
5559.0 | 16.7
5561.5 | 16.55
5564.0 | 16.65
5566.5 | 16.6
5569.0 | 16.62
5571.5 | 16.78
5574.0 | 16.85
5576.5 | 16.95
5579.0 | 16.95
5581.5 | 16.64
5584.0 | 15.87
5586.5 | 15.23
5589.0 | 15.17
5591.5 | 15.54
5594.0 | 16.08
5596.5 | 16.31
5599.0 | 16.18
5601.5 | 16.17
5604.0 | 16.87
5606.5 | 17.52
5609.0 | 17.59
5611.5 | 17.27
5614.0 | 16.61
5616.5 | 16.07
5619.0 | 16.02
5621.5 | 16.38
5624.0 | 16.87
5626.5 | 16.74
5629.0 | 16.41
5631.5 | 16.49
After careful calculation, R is 1.07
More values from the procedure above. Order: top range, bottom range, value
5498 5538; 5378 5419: 1.04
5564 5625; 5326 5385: 1.10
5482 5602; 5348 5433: 1.07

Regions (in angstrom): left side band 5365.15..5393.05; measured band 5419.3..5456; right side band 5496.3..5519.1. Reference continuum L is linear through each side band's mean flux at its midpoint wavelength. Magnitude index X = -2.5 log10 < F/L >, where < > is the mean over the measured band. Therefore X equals -0.01 mag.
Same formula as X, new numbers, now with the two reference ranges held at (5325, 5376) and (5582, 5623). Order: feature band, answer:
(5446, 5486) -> 0.003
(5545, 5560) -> -0.054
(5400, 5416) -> 0.019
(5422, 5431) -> 0.013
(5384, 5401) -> 0.009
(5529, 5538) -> -0.014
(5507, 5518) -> 0.012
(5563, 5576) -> -0.027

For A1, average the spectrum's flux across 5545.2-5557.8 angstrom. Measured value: 17.2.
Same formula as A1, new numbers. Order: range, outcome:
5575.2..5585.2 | 16.6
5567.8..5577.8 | 16.8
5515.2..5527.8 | 16.4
